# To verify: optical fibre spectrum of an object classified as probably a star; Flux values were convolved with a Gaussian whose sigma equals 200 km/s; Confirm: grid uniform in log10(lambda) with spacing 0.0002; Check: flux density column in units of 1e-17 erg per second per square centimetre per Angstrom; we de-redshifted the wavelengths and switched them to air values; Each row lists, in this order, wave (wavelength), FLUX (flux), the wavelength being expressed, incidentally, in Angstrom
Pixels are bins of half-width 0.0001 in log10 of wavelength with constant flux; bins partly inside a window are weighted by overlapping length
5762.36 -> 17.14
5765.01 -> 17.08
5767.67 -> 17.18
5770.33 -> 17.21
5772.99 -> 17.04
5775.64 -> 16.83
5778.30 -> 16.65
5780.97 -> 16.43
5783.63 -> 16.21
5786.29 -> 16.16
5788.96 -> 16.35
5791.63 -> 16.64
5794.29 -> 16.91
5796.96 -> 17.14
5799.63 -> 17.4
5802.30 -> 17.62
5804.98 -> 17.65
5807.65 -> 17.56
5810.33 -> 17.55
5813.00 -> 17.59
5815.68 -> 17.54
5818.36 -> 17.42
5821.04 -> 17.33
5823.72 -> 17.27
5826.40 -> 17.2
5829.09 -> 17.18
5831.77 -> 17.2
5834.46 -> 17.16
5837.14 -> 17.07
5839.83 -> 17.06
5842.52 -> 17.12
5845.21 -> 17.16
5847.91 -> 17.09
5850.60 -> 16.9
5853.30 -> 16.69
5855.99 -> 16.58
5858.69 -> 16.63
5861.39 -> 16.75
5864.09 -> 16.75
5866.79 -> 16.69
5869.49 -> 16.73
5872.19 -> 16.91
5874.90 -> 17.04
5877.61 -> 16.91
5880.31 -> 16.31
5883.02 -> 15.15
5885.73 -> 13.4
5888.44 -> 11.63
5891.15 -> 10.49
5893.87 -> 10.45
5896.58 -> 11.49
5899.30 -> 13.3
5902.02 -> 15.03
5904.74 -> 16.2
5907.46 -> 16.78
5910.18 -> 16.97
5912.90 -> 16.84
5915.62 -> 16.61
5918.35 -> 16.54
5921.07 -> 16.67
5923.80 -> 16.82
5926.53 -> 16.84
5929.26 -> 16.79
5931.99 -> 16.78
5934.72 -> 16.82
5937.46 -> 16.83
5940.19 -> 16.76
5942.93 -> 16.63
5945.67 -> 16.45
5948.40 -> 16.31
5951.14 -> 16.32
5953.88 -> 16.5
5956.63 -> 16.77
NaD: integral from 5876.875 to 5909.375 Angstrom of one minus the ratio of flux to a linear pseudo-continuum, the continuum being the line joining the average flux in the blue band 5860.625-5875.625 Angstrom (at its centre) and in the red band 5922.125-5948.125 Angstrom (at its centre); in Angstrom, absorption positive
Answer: 5.5 Angstrom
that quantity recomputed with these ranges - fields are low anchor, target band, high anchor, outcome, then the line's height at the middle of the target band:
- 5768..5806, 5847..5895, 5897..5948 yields 3.0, 16.5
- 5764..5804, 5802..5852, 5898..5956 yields -1.7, 16.7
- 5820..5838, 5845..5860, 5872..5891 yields -0.6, 16.2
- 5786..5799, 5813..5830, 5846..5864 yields -0.6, 16.7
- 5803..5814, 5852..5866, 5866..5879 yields 0.3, 17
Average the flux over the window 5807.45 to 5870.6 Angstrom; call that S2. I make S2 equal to 17.1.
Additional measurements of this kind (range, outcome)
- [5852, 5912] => 15.2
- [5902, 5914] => 16.5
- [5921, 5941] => 16.8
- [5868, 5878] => 16.9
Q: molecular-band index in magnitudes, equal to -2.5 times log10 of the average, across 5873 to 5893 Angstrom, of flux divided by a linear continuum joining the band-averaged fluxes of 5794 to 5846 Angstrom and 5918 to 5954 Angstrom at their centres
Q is 0.18 mag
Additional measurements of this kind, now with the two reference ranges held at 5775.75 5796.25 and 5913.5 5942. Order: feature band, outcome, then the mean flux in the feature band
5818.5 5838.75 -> -0.041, 17.2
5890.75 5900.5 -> 0.406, 11.5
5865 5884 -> 0.006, 16.6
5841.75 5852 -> -0.028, 17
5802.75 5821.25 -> -0.062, 17.5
